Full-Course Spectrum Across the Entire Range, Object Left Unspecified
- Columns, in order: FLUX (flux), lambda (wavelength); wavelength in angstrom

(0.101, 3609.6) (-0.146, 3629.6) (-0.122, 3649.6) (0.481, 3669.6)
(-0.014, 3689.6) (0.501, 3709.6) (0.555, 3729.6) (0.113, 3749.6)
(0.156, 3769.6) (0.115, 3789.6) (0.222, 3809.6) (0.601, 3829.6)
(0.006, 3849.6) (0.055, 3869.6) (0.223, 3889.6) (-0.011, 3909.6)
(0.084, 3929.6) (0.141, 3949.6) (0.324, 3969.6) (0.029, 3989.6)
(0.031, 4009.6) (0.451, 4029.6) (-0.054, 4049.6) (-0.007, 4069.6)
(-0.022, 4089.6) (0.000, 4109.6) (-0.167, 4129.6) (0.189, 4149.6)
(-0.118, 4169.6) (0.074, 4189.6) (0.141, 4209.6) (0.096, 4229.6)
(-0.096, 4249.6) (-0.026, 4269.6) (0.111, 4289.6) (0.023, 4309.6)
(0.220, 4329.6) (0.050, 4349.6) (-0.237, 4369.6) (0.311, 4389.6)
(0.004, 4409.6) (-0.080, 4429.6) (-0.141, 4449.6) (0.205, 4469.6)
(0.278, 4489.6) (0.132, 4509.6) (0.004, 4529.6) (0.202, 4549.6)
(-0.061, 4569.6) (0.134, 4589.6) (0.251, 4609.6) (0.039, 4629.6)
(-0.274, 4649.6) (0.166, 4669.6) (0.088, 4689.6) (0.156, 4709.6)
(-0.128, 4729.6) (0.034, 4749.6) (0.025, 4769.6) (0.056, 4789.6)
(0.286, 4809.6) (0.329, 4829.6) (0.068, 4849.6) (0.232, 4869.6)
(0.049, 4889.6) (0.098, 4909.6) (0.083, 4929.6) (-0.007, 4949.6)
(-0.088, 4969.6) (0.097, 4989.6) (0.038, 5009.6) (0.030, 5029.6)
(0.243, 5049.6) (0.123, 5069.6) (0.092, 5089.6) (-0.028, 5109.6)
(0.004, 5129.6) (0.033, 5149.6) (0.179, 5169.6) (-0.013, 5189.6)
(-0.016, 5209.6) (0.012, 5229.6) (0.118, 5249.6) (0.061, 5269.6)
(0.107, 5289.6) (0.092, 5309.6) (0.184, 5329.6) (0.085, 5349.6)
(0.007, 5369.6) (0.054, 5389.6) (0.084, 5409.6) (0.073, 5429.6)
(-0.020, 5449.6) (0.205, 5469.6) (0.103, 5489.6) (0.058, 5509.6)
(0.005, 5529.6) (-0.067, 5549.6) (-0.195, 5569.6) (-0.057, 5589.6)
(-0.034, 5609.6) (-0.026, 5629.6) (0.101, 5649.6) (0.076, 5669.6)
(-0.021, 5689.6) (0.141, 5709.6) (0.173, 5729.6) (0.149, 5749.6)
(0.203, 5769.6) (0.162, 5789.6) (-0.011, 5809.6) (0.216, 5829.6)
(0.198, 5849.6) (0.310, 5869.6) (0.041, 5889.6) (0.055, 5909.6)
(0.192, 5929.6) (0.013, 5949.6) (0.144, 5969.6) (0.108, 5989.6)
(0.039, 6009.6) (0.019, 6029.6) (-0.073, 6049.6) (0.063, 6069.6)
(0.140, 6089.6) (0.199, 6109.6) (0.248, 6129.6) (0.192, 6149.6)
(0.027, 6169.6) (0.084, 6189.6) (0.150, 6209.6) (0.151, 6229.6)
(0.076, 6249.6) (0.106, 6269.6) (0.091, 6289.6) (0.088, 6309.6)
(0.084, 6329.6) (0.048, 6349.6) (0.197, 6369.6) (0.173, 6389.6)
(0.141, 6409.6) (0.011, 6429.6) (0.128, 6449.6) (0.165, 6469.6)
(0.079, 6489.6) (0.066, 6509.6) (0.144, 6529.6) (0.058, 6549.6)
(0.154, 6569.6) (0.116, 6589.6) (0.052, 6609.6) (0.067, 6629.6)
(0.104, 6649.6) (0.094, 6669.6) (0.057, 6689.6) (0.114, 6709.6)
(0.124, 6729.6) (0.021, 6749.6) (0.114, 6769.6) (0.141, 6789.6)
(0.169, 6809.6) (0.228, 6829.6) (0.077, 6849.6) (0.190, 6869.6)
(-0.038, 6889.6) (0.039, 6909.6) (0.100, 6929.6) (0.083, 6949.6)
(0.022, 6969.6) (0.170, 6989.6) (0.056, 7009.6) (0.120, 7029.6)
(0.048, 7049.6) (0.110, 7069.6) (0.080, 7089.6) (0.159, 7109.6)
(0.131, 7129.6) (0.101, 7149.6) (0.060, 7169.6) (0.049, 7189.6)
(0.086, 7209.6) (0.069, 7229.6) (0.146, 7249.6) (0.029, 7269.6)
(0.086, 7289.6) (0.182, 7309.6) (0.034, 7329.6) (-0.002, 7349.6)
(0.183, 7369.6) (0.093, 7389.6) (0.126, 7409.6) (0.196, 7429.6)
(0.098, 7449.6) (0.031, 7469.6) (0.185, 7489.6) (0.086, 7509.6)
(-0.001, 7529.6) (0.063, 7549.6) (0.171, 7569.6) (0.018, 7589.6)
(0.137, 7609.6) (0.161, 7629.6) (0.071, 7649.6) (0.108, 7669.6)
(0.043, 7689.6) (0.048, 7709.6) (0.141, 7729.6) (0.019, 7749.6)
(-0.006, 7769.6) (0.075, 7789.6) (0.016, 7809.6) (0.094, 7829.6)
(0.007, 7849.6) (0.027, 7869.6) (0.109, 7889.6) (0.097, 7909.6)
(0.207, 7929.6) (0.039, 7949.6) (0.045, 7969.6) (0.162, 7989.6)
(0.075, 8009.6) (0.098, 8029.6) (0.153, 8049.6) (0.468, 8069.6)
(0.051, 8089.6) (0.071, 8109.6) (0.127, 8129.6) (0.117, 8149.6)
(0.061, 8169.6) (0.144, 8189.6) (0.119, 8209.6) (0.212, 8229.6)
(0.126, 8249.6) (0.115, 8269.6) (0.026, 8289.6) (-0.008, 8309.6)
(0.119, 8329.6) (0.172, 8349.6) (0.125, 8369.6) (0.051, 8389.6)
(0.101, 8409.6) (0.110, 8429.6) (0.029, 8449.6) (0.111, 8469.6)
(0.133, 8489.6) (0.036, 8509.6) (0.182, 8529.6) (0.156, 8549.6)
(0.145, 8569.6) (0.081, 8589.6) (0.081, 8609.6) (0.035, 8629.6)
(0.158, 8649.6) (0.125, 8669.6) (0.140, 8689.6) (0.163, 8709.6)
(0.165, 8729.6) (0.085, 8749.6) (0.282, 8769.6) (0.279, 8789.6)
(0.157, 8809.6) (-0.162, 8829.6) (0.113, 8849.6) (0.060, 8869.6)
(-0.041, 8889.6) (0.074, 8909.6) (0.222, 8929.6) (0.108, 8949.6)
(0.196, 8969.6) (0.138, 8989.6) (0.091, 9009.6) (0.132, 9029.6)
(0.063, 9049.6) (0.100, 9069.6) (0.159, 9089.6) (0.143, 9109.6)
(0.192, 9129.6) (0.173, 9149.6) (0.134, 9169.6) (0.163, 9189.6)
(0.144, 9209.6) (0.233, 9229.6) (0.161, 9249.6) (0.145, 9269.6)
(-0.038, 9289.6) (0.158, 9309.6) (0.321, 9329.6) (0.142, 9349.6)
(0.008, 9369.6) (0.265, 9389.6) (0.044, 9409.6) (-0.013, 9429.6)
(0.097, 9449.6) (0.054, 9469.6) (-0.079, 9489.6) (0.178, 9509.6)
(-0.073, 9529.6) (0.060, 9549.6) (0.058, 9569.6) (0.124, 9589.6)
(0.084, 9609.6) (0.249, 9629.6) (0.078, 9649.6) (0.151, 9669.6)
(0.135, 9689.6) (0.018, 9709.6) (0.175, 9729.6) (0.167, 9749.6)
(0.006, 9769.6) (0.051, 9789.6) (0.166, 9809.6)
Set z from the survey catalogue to 1.16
